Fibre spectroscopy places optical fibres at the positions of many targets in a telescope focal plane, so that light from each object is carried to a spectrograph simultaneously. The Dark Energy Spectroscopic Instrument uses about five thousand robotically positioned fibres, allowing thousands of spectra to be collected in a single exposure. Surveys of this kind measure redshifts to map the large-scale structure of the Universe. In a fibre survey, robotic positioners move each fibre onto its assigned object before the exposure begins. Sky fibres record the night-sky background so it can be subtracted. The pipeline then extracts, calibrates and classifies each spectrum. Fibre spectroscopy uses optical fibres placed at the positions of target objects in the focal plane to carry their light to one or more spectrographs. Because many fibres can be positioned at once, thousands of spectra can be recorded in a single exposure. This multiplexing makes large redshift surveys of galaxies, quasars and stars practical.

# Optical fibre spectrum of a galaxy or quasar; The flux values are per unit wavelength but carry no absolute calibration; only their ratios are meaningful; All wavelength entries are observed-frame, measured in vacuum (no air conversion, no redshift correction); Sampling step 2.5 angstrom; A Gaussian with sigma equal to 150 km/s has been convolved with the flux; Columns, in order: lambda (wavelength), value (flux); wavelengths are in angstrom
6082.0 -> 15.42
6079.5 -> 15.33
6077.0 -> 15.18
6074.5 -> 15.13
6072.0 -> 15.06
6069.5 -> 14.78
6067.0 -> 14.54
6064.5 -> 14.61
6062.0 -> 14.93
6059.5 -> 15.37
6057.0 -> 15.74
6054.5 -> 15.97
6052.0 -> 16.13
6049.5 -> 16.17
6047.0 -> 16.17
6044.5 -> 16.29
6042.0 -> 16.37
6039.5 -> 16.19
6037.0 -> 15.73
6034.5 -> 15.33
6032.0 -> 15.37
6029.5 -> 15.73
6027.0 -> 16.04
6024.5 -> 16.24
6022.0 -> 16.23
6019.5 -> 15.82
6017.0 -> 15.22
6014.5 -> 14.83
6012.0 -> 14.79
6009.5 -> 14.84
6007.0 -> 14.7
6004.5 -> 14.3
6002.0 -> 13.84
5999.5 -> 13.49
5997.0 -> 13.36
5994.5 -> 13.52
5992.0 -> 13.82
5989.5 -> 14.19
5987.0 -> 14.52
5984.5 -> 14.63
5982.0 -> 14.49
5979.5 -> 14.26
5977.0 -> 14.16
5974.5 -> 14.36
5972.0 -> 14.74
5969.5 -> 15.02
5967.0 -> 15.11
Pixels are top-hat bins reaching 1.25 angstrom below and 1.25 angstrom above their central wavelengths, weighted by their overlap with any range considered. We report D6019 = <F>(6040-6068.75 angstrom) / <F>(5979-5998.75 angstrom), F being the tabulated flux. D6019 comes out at 1.11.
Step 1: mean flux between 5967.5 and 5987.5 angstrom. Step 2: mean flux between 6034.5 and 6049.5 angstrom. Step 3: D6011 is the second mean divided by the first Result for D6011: 1.1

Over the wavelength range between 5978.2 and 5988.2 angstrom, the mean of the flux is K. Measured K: 14.5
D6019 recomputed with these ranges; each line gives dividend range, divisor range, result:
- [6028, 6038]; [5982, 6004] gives 1.11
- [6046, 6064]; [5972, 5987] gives 1.09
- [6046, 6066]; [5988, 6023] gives 1.08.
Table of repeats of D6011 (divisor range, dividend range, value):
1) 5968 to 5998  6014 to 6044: 1.11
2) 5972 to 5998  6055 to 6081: 1.07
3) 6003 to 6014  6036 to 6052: 1.10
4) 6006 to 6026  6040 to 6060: 1.05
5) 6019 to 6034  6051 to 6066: 0.97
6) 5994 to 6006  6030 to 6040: 1.14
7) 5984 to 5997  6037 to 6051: 1.15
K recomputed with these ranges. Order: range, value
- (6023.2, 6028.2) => 16.1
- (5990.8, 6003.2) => 13.6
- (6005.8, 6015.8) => 14.8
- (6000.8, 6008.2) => 14.3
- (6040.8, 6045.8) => 16.3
